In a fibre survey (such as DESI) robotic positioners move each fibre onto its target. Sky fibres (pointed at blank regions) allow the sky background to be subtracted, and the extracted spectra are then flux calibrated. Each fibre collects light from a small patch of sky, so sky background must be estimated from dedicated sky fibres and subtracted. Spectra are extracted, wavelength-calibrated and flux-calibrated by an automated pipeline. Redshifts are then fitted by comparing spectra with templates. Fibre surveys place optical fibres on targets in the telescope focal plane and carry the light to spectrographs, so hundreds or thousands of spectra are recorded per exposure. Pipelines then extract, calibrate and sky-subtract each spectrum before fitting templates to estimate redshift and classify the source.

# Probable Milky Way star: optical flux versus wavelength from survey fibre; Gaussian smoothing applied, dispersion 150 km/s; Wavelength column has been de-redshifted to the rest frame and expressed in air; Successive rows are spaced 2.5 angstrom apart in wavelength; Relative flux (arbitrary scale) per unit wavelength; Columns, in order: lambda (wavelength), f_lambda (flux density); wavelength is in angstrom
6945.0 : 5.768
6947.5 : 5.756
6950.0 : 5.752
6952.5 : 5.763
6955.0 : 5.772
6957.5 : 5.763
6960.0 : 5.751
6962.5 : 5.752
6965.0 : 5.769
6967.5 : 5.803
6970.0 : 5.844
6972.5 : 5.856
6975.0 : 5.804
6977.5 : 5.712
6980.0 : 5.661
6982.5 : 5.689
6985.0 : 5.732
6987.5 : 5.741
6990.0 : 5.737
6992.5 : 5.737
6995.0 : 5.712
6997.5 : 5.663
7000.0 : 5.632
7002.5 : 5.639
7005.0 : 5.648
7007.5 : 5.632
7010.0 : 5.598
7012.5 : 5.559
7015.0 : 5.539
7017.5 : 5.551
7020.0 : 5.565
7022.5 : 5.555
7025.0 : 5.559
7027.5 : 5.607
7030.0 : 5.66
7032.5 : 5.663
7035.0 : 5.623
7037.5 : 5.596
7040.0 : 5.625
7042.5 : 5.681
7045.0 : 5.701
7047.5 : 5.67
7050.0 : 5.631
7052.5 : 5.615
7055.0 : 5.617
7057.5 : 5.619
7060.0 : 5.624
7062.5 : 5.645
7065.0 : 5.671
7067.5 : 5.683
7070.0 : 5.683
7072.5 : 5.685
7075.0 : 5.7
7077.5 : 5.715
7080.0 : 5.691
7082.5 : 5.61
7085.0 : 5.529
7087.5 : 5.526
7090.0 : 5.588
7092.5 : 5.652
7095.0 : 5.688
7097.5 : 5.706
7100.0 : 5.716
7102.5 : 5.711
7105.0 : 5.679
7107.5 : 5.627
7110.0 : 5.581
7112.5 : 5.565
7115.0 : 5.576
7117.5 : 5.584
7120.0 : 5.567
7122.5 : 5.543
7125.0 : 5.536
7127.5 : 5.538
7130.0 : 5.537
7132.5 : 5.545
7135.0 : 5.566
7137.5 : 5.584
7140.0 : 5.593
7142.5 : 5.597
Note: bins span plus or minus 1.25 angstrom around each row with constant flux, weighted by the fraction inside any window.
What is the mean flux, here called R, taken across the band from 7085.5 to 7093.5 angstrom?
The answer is 5.58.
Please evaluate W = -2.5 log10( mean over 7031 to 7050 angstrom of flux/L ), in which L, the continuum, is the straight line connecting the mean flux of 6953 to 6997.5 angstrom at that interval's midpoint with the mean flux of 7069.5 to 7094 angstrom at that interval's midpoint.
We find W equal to 0.01 mag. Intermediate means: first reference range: 5.75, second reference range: 5.64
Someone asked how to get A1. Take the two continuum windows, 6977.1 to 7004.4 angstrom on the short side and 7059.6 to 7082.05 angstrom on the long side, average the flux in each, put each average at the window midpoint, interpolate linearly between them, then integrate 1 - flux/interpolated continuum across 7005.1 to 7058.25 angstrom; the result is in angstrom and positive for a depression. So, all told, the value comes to 0.67 angstrom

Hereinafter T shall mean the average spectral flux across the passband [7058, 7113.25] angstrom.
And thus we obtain 5.65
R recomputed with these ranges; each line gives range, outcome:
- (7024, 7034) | 5.62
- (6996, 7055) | 5.62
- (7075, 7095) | 5.63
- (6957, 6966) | 5.76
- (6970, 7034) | 5.66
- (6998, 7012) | 5.63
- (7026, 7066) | 5.64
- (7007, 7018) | 5.57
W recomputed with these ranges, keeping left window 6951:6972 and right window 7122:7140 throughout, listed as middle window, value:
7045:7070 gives 0.001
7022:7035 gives 0.015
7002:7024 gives 0.024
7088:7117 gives -0.009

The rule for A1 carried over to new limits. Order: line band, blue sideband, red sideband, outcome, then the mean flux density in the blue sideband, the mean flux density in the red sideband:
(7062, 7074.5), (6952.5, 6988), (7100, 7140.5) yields -0.1 angstrom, 5.76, 5.59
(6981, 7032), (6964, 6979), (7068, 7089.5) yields 1.0 angstrom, 5.8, 5.64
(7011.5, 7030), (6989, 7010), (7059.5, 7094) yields 0.3 angstrom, 5.67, 5.64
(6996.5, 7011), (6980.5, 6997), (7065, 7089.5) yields 0.2 angstrom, 5.72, 5.65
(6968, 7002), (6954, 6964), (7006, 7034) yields -0.3 angstrom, 5.76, 5.59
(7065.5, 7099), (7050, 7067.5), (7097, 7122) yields -0.1 angstrom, 5.64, 5.63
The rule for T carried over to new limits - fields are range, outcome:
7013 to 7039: 5.59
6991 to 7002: 5.68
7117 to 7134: 5.55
